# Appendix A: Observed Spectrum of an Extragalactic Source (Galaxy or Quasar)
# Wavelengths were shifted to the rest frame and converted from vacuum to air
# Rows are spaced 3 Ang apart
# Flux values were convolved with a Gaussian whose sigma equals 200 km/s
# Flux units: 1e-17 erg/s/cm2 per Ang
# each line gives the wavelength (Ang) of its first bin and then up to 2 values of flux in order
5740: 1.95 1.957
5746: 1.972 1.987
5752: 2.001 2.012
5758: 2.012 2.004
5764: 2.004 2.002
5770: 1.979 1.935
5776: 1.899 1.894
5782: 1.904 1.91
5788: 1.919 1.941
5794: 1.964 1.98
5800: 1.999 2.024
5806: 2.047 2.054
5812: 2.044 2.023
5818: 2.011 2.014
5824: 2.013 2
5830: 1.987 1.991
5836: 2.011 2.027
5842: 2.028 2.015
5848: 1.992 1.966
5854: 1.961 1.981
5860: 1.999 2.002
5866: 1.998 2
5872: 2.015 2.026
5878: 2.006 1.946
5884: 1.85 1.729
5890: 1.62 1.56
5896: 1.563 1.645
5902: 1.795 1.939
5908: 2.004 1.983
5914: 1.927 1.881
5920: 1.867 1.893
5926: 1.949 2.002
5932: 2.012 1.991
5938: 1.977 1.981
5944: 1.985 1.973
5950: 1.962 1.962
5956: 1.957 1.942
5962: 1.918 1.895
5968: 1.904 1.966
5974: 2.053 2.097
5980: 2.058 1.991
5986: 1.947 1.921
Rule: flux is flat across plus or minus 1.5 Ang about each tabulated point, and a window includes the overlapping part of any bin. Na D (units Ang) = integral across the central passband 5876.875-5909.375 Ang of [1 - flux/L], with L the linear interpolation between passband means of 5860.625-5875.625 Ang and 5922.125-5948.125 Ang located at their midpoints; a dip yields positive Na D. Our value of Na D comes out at 3.4 Ang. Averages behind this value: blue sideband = 2.01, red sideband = 1.98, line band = 1.78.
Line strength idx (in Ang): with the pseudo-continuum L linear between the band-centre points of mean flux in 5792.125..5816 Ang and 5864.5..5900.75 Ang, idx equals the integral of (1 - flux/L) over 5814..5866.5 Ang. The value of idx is -1.9 Ang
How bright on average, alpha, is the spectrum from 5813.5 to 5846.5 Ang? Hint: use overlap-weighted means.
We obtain 2.01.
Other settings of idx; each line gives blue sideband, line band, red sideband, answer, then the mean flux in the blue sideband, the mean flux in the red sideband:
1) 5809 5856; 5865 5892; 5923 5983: 1.3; 2.01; 1.98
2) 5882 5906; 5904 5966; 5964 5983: -3.2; 1.71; 2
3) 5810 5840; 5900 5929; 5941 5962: 0.9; 2.01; 1.96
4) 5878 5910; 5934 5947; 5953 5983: -0.5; 1.78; 1.98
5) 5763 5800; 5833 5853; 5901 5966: -0.6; 1.95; 1.95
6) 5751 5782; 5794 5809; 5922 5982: -0.3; 1.97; 1.97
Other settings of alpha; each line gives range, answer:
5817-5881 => 2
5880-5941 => 1.86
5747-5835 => 1.98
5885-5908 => 1.72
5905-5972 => 1.95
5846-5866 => 1.99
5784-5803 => 1.96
